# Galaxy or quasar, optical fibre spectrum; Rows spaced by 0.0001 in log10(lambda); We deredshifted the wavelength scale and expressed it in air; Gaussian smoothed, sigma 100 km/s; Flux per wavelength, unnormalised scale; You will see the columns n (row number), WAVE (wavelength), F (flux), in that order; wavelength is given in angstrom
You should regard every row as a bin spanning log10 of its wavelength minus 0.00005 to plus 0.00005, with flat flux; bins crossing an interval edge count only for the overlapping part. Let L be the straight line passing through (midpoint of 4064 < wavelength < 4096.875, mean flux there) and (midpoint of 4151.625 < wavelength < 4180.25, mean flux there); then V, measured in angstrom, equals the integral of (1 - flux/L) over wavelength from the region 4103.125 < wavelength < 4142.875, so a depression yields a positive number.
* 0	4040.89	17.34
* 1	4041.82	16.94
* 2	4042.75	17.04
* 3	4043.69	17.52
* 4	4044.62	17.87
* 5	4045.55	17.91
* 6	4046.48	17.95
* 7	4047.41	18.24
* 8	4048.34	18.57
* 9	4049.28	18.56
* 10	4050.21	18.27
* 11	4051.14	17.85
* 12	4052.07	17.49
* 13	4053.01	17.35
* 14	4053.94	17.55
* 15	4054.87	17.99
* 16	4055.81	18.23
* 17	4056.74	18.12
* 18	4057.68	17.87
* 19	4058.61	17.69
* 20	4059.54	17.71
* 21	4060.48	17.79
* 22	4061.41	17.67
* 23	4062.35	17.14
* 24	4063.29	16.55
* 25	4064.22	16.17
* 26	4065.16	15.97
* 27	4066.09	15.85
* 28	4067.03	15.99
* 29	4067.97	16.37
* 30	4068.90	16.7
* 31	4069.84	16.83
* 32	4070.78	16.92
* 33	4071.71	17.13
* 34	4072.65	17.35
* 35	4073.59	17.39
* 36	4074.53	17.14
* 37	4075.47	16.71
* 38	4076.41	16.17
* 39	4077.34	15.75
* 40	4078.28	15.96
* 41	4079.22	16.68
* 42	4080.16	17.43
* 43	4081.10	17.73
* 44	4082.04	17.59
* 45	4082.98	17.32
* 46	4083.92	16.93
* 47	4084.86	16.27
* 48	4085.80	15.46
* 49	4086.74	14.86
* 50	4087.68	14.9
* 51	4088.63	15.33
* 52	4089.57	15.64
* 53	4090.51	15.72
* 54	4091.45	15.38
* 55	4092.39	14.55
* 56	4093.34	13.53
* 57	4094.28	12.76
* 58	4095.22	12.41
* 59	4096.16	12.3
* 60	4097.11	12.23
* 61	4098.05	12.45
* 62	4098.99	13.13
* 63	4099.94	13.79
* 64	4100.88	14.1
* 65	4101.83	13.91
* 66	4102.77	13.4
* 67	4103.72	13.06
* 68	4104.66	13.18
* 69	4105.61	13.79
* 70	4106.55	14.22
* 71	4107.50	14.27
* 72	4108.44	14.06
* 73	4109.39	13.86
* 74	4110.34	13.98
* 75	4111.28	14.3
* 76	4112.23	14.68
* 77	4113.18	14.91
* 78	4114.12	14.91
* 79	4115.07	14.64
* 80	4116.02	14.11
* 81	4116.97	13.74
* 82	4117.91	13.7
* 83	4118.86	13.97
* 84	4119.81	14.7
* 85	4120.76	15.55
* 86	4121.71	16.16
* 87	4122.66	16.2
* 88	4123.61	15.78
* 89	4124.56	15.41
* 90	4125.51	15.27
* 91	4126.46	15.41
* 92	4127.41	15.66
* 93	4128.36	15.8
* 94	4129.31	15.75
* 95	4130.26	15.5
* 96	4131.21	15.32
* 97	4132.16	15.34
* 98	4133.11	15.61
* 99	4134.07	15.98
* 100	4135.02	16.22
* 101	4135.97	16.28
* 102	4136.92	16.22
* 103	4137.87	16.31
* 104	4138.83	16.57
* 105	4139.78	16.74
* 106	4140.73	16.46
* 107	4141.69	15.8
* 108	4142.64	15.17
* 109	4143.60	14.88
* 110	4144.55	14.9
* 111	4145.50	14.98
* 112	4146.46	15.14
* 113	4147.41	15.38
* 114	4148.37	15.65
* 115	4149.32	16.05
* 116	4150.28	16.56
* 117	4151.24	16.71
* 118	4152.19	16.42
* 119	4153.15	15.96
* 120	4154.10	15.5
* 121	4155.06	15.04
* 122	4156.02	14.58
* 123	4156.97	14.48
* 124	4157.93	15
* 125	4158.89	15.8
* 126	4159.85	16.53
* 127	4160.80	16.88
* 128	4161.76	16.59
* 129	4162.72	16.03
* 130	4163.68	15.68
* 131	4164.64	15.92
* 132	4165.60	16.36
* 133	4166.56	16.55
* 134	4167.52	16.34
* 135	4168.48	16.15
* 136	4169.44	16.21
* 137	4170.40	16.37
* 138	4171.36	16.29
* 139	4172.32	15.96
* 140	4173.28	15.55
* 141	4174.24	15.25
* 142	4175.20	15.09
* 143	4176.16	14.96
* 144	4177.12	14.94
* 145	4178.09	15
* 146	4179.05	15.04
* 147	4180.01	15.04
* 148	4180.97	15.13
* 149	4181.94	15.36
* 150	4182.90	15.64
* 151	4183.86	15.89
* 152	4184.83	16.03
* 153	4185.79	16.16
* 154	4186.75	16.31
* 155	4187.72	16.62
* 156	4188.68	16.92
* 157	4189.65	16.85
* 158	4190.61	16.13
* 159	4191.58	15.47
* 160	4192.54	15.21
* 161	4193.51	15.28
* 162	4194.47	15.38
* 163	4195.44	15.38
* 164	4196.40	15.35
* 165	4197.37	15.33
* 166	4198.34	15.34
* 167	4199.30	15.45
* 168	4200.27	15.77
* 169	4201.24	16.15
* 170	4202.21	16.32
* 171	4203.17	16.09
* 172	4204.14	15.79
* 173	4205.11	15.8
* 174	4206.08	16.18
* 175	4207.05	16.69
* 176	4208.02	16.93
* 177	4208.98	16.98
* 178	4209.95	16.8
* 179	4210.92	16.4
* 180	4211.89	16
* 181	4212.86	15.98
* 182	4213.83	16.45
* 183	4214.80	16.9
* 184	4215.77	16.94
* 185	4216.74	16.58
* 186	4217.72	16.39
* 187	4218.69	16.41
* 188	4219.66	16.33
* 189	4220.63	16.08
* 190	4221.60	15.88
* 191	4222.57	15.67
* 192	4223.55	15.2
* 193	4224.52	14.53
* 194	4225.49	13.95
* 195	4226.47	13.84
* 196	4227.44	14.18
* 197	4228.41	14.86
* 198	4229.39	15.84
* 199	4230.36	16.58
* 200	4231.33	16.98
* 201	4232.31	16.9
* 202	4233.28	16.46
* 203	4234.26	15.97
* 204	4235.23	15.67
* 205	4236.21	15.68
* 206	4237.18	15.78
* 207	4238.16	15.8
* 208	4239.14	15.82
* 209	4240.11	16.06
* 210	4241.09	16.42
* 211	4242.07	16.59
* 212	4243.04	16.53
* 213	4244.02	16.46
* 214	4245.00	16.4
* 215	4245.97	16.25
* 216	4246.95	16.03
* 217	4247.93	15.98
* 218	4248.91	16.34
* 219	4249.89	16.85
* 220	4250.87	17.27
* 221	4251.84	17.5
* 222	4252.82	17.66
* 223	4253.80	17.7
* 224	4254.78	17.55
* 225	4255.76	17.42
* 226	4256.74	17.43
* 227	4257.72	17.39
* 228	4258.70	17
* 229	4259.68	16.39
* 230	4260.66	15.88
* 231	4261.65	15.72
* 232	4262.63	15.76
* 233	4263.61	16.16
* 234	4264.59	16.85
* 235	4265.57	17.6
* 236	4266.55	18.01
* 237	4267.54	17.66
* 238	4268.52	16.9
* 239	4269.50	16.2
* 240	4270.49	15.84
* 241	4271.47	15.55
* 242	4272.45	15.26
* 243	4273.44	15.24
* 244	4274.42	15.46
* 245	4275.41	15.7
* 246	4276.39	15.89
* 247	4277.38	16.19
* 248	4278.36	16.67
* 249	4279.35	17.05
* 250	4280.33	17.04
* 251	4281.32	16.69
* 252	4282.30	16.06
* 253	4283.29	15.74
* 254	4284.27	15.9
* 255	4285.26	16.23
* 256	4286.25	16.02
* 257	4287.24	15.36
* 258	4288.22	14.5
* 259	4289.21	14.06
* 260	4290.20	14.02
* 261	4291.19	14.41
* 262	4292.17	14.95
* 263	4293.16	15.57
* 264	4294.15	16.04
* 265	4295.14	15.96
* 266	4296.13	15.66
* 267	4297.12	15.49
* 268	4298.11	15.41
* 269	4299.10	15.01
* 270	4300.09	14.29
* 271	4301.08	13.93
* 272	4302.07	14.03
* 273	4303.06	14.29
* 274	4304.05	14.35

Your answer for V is 1.8 angstrom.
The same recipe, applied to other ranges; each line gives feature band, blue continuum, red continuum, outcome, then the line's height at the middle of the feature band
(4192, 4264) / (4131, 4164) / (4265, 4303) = -1.8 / 15.7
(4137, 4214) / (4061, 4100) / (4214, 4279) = 0.9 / 16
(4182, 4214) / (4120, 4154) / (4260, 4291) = -0.3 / 15.9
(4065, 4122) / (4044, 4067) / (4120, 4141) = 5.6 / 16.7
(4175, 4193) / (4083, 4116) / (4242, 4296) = -0.5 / 15.3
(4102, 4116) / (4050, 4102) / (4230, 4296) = 1.8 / 16.1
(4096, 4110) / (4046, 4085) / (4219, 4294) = 2.9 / 17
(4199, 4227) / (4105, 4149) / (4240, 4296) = -0.3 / 15.8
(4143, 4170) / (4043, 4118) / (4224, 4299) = 0.3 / 15.9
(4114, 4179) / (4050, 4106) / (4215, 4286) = 1.8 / 16.1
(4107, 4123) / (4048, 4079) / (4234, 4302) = 2.2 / 16.9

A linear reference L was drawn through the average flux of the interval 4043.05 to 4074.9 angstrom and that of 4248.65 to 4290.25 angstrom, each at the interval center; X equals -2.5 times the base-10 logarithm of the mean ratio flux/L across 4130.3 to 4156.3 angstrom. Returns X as 0.08 mag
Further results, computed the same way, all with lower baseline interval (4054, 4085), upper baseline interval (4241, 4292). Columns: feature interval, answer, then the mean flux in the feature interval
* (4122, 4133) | 0.08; 15.6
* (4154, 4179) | 0.06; 15.7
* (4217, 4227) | 0.07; 15.4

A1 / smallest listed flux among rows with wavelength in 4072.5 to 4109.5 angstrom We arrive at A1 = 12.23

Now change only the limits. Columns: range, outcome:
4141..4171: 14.48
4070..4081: 15.75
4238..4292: 14.02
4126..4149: 14.88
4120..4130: 15.27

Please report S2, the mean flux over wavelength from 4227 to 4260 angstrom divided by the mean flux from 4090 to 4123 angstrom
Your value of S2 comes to 1.2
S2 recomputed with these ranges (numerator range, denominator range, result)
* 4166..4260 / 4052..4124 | 1.04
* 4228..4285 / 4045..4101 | 1.01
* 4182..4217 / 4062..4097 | 1.01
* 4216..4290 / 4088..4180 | 1.07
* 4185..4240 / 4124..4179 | 1.01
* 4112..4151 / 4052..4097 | 0.95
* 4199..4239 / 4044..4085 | 0.93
